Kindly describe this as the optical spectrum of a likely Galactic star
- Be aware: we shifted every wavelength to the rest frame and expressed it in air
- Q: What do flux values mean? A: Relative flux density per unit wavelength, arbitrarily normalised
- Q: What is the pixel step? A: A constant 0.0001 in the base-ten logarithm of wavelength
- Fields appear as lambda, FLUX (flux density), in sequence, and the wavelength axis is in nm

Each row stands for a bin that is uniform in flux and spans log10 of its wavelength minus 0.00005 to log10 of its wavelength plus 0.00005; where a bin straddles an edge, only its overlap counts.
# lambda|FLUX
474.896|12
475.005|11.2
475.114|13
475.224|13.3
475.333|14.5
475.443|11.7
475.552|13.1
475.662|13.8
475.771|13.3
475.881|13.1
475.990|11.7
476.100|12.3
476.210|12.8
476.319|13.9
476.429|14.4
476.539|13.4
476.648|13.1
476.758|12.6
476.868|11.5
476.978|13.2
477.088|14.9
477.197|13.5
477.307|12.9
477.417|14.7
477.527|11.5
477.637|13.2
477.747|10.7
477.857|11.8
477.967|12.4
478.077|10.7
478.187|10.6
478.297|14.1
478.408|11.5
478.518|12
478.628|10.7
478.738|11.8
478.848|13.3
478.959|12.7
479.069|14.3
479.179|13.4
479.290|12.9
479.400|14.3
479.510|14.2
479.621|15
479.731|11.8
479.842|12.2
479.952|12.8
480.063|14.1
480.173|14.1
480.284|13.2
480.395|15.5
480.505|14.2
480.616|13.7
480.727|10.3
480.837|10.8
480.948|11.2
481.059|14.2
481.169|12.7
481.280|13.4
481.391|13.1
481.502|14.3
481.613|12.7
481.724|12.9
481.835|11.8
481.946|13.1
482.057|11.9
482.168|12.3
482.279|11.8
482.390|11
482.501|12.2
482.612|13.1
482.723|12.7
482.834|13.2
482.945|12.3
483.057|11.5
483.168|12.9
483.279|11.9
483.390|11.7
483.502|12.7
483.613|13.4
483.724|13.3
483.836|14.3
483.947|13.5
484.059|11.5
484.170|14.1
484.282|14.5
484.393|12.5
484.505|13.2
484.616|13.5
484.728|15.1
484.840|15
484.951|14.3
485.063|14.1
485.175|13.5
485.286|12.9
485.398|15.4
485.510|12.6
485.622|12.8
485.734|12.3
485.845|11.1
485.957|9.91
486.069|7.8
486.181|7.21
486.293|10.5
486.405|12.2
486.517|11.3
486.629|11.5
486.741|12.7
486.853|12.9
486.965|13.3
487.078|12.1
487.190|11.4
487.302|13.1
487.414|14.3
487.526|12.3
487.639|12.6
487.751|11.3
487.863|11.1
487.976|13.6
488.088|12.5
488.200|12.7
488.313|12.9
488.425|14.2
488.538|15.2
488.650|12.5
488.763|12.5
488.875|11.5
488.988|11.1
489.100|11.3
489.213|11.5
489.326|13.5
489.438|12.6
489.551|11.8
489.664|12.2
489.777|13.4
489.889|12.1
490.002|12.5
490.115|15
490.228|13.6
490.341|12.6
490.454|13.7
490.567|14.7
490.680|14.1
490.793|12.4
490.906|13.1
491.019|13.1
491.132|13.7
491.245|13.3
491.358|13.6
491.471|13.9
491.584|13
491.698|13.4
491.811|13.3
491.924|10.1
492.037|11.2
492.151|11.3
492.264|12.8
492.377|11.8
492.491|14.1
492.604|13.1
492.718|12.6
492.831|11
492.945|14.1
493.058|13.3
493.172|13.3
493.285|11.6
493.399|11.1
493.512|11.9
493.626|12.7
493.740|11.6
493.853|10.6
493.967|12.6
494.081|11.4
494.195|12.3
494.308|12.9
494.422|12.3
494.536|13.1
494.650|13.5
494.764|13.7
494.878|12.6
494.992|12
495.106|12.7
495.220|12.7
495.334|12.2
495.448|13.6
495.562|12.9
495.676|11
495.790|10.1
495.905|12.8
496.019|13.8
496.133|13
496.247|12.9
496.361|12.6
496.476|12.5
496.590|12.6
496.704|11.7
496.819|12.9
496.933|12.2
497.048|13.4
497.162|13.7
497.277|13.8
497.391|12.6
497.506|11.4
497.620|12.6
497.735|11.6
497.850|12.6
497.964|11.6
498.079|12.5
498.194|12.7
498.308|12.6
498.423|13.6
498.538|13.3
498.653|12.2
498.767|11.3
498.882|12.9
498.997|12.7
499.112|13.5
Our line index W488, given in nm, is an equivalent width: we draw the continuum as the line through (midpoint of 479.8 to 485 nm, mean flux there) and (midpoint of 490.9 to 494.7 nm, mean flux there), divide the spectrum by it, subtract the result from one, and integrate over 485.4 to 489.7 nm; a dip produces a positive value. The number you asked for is 0.22 nm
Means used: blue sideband 13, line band 12.1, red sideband 12.5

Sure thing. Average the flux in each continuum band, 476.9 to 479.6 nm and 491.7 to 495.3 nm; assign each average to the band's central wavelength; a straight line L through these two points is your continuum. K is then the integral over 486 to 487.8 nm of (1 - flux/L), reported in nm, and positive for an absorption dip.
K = 0.13 nm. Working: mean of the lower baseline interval 12.7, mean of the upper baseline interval 12.4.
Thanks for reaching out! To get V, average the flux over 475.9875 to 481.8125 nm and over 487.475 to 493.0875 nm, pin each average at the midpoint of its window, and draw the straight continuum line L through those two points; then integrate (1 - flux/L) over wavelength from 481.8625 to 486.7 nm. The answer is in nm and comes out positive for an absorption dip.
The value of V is 0.13 nm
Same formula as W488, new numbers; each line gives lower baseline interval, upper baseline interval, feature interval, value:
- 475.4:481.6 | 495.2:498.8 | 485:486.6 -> 0.13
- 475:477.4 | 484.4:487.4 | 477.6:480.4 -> 0.03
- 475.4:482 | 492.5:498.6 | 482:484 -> 0.04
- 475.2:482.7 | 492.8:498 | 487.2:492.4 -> -0.07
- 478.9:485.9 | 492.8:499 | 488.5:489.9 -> 0.04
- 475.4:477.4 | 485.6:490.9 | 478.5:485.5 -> -0.17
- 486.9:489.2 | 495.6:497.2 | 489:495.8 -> -0.05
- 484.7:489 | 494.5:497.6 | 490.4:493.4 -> -0.07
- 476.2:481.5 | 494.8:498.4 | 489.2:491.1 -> -0.06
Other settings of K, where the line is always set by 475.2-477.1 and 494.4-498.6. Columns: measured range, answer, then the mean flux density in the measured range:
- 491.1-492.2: 0.01 nm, 12.7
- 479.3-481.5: -0.04 nm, 13.2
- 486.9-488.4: 0.03 nm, 12.6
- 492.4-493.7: 0.01 nm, 12.6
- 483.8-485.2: -0.09 nm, 13.8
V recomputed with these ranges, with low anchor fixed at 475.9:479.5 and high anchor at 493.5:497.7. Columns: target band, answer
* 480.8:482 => -0.01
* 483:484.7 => -0.05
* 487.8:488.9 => -0.03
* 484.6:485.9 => -0.09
